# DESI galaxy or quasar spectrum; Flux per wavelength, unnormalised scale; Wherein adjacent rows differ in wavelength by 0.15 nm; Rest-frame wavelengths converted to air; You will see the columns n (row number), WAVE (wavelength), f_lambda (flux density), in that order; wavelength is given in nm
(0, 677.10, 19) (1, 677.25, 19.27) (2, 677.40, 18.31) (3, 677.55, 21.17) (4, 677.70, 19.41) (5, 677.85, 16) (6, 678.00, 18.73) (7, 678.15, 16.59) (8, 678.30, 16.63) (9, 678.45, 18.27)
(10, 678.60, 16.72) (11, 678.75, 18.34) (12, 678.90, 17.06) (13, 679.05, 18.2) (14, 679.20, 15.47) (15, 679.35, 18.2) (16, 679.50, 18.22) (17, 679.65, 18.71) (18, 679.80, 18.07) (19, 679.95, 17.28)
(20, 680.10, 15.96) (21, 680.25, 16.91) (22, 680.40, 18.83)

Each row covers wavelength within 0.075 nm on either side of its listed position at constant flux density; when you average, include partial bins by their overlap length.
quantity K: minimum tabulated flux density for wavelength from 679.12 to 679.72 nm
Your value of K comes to 15.47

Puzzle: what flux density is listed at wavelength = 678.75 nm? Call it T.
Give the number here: 18.34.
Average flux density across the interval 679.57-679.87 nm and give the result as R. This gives 18.4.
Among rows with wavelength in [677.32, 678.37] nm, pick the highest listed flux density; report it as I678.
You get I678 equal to 21.17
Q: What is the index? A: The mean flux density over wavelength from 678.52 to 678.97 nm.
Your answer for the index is 17.4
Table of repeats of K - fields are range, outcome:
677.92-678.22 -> 16.59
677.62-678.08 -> 16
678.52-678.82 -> 16.72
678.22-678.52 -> 16.63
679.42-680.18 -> 15.96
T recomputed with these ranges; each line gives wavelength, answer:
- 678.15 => 16.59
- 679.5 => 18.22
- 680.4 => 18.83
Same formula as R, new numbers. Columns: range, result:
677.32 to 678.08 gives 18.7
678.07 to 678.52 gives 17.2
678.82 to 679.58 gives 17.4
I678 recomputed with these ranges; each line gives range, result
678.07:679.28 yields 18.34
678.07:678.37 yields 16.63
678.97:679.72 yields 18.71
